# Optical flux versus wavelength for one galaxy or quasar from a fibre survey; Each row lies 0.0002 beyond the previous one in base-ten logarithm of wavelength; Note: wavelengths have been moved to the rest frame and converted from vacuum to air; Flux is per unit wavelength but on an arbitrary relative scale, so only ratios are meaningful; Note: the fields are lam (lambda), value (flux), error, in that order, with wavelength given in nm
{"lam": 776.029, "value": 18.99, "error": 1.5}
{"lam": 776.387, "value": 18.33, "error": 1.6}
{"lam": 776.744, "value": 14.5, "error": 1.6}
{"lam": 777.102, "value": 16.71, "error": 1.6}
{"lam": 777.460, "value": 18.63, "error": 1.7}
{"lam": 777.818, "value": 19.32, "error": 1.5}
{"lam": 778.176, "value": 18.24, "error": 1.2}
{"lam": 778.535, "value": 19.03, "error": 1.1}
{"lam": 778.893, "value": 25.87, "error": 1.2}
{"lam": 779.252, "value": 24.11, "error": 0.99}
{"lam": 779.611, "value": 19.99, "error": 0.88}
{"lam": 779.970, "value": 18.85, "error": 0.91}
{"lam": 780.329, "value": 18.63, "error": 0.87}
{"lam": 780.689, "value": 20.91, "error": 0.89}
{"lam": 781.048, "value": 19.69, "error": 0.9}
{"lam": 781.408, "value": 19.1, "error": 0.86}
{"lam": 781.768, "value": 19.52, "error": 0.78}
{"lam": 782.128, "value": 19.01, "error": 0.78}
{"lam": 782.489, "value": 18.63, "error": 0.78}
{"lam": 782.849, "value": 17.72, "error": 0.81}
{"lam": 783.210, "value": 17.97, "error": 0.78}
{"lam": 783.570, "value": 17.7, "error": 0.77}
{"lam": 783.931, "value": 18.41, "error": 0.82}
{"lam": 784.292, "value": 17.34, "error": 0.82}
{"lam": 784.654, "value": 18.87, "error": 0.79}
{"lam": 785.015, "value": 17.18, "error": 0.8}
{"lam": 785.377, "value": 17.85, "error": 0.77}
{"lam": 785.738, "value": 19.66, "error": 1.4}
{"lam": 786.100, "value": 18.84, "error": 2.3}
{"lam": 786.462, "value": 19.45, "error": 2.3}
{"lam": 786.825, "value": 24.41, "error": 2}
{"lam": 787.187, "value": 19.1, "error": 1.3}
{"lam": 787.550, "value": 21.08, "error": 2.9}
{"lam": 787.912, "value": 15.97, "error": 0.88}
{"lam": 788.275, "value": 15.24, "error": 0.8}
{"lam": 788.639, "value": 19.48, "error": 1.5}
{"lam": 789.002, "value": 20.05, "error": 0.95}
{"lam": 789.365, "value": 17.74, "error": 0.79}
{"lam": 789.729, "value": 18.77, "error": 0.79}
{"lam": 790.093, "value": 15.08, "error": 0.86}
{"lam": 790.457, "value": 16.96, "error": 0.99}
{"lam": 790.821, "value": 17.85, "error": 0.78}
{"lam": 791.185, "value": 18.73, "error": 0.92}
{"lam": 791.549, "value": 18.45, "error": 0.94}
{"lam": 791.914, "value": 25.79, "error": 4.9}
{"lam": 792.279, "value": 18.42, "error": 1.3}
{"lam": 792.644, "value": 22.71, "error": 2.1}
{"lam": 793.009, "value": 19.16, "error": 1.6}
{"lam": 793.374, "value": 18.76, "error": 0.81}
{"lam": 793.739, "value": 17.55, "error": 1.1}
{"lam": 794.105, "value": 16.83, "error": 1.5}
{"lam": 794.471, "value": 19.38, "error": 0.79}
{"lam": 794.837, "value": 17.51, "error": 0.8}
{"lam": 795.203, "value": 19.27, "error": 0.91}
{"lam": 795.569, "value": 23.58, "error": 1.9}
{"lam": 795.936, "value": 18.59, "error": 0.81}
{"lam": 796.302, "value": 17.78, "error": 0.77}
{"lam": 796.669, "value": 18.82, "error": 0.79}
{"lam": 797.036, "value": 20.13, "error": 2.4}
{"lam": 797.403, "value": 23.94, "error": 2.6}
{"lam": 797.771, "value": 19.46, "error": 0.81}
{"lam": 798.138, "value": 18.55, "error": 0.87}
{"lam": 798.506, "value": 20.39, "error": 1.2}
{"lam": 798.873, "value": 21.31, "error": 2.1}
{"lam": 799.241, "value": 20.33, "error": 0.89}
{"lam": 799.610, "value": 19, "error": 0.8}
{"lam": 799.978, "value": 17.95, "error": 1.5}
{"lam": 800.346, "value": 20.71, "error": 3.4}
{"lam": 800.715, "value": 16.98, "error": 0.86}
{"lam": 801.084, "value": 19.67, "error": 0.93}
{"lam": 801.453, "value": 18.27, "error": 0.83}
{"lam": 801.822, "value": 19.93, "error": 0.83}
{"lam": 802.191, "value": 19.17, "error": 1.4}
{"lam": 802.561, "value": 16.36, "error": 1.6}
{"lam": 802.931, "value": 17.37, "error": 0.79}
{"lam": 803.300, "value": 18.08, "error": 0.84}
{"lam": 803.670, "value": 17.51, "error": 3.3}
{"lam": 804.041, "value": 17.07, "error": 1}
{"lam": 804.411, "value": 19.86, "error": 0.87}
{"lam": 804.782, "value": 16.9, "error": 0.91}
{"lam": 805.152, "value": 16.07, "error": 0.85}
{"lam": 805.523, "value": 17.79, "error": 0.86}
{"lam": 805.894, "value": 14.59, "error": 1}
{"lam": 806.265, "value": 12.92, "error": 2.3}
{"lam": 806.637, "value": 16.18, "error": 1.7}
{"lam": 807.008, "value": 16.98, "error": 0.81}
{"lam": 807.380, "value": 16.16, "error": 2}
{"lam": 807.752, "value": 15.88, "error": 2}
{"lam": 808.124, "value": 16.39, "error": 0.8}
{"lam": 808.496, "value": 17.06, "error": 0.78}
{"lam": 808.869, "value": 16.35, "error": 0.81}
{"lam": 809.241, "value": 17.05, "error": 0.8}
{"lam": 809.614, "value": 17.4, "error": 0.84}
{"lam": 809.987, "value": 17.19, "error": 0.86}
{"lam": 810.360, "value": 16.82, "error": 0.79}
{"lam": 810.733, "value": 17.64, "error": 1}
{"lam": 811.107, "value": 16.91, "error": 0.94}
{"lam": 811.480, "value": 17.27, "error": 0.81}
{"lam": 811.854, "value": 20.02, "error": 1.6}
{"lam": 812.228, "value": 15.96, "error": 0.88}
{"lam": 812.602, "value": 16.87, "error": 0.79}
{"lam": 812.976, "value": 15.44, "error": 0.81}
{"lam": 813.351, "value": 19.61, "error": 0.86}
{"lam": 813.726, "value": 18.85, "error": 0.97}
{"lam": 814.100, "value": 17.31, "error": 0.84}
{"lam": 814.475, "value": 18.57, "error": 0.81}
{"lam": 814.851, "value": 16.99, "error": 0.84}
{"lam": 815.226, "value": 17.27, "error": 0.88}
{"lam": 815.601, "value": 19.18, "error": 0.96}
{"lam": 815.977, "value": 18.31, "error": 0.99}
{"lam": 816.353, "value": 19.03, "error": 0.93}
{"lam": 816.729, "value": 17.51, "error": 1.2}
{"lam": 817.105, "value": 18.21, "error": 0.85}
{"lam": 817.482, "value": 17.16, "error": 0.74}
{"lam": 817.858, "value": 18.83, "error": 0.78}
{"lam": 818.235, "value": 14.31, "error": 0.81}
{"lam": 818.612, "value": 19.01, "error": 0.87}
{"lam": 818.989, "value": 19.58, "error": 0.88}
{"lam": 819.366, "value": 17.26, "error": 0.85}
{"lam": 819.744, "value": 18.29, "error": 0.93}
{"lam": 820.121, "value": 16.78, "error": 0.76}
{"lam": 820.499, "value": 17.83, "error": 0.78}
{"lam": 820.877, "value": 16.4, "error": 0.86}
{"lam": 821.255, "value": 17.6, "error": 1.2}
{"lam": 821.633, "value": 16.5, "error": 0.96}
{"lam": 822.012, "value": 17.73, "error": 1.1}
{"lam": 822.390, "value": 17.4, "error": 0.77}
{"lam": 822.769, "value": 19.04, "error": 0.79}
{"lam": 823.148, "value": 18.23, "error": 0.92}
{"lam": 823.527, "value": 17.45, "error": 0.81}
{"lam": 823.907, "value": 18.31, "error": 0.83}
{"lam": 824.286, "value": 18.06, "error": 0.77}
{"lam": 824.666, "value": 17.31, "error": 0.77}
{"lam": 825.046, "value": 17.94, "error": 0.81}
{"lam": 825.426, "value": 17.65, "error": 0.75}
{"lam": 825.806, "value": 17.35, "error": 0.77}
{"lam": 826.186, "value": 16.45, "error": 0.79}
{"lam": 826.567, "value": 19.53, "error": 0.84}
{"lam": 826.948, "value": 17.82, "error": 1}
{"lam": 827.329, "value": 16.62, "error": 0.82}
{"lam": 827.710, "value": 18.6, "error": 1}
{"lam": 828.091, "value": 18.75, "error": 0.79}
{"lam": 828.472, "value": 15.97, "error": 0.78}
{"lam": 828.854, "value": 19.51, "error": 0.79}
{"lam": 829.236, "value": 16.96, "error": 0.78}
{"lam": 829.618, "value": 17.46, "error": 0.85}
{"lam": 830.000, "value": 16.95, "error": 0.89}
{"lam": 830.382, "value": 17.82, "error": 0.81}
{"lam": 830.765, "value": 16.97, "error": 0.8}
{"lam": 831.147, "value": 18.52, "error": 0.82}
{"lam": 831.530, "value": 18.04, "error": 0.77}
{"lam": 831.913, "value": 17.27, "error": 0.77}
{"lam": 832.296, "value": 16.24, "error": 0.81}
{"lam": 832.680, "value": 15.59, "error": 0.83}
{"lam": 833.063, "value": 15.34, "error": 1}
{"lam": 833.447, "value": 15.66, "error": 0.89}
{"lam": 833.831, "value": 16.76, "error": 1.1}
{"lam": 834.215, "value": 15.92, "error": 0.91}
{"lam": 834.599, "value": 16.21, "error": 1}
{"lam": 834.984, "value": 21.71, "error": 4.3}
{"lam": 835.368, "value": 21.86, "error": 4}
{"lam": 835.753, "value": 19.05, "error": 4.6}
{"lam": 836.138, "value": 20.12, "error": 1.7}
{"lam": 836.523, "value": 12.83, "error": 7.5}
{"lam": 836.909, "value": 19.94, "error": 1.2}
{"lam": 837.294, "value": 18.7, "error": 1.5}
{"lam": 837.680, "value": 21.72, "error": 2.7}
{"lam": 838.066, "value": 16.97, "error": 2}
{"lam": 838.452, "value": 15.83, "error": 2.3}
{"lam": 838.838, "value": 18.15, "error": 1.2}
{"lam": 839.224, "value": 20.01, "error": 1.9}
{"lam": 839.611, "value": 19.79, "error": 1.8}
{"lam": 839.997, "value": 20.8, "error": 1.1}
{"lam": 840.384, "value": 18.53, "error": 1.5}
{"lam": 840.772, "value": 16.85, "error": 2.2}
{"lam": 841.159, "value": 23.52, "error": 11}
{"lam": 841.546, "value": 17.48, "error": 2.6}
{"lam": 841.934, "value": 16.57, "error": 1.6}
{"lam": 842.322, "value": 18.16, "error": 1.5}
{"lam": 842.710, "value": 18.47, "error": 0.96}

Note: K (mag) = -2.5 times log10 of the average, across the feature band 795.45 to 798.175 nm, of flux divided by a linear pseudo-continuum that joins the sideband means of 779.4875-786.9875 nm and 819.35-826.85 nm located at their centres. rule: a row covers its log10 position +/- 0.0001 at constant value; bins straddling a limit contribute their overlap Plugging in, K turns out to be -0.087 mag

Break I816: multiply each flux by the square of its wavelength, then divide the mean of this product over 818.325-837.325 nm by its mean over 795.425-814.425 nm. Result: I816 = 1.0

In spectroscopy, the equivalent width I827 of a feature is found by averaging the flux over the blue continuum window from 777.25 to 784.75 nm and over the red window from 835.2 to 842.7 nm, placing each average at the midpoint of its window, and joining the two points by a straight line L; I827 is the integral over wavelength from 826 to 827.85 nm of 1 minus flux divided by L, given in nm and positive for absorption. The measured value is 0.11 nm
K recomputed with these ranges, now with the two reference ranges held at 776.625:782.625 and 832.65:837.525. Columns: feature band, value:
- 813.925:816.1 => 0.03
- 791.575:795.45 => -0.03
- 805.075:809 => 0.16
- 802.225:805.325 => 0.08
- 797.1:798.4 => -0.09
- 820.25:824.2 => 0.03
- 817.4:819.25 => 0.03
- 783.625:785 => 0.08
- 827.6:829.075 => -0.01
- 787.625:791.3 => 0.09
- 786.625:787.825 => -0.10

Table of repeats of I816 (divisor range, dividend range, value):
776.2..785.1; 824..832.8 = 1.04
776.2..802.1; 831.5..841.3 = 1.07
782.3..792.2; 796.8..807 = 1.02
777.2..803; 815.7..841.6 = 1.03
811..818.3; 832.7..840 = 1.08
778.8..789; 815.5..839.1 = 1.03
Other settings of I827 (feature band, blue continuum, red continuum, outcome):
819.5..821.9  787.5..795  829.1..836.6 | 0.07 nm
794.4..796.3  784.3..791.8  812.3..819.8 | -0.12 nm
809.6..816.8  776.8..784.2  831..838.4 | 0.26 nm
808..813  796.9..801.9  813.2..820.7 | 0.41 nm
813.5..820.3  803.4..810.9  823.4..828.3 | -0.25 nm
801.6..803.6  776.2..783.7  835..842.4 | 0.10 nm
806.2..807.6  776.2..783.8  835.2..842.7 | 0.23 nm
